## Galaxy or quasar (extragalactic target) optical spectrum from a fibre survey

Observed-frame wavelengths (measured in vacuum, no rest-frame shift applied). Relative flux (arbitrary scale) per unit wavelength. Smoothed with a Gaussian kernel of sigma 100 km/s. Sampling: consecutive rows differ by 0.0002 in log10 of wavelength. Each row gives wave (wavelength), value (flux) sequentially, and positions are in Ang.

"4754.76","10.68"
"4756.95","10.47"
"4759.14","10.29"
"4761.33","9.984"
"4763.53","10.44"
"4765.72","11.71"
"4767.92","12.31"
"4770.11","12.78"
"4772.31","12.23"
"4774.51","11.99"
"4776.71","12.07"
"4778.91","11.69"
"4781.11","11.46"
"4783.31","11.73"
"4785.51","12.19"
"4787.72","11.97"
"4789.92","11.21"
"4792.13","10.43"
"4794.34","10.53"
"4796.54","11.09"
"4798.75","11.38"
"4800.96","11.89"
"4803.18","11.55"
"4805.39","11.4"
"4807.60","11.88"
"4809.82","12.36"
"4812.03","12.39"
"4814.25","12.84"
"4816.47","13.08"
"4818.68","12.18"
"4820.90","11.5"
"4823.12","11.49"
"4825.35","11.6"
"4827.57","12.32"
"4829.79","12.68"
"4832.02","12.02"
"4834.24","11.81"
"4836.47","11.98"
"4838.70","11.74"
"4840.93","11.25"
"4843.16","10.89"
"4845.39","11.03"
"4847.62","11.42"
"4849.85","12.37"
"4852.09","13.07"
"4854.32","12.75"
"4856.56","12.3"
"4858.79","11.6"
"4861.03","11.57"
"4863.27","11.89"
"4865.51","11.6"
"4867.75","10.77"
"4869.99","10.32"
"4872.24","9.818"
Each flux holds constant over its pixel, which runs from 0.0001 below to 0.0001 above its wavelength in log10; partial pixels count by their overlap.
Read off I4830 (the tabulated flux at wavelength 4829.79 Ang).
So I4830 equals 12.68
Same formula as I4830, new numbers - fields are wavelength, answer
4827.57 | 12.32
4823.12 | 11.49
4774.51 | 11.99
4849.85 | 12.37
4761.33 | 9.984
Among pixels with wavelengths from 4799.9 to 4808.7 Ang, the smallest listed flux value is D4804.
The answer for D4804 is 11.4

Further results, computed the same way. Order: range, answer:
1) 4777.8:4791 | 11.21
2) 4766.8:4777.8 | 11.99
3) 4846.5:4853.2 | 11.42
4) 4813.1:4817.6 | 12.84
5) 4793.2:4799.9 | 10.53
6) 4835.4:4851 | 10.89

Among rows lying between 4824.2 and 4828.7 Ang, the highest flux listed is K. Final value 12.32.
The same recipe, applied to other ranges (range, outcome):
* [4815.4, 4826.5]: 13.08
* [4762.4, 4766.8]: 11.71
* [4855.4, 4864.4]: 12.3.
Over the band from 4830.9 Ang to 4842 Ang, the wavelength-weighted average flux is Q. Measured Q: 11.8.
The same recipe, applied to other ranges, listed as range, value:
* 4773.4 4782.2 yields 11.8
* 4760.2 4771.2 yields 11.4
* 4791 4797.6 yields 10.7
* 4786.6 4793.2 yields 11.2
